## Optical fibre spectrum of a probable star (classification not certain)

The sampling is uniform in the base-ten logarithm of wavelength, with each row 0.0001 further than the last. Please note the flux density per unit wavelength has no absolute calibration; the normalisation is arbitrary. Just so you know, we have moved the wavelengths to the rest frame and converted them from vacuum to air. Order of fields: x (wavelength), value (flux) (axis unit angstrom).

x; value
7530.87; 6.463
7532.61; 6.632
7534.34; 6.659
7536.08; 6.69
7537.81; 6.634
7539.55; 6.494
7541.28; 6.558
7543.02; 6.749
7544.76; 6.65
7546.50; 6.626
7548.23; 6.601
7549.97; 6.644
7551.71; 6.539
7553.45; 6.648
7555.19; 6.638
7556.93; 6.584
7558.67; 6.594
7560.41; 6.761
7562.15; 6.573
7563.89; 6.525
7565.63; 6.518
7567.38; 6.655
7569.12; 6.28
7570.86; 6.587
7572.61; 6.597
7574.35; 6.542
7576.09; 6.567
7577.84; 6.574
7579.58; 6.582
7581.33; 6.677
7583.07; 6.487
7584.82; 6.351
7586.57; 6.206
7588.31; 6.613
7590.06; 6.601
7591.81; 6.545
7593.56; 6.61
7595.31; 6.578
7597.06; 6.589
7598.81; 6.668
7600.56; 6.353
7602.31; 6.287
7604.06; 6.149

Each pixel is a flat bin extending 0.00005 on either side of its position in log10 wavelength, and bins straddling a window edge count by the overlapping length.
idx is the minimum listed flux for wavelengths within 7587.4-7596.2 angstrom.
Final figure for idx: 6.545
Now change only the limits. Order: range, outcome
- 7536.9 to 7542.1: 6.494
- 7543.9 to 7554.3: 6.539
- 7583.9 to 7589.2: 6.206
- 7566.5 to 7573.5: 6.28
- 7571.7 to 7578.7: 6.542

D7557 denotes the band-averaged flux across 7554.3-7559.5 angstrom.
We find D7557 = 6.6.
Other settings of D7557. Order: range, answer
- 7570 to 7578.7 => 6.57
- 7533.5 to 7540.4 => 6.62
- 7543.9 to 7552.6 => 6.61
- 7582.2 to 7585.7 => 6.41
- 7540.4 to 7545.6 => 6.65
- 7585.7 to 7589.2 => 6.42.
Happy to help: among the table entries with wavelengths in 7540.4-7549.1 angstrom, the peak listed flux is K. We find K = 6.749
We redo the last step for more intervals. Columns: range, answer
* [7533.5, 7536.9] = 6.69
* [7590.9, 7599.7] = 6.668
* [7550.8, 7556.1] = 6.648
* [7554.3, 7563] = 6.761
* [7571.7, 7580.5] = 6.597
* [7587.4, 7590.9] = 6.613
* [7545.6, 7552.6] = 6.644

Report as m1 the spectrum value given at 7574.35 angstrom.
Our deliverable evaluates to 6.542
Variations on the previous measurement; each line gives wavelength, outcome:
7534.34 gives 6.659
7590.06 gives 6.601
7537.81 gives 6.634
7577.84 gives 6.574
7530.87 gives 6.463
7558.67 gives 6.594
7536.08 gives 6.69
